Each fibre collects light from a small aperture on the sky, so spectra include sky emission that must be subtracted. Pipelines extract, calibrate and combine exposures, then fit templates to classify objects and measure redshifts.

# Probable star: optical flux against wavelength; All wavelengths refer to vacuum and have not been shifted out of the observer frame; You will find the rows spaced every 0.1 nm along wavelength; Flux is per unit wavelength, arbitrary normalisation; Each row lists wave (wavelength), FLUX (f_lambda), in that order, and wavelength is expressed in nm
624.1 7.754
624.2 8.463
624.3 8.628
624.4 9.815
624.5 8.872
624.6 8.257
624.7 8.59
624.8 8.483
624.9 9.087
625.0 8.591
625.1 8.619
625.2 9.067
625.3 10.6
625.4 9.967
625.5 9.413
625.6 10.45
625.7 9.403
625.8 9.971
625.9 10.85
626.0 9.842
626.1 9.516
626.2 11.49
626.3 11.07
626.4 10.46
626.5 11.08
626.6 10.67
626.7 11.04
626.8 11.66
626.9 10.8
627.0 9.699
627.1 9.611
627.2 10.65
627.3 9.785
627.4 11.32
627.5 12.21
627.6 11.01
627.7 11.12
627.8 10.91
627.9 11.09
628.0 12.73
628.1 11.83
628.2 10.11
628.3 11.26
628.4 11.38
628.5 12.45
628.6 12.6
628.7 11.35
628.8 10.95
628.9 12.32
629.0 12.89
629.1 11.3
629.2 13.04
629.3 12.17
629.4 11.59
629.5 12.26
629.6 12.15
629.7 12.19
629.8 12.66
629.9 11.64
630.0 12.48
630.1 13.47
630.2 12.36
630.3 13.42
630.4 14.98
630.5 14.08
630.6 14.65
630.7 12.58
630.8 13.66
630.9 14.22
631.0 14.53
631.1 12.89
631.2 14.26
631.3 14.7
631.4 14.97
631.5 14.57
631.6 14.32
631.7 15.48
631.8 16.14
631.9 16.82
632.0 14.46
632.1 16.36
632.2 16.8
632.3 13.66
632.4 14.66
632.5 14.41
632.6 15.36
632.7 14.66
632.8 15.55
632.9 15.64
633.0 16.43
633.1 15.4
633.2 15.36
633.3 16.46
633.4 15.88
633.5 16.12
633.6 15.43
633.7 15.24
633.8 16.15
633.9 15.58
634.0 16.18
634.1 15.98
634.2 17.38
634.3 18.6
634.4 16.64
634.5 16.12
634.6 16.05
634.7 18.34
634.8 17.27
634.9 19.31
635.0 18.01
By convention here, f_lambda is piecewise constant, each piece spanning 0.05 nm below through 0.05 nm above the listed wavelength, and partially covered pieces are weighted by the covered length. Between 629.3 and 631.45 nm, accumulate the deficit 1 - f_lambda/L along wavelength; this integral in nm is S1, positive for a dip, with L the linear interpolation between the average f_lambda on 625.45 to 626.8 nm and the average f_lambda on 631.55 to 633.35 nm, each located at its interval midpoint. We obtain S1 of 0.082 nm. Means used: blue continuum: 10.5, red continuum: 15.4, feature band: 13.3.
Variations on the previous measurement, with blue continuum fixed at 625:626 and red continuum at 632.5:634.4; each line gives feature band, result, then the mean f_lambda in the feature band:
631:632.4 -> -0.04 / 15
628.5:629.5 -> 0.03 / 12.1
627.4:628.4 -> 0.02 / 11.4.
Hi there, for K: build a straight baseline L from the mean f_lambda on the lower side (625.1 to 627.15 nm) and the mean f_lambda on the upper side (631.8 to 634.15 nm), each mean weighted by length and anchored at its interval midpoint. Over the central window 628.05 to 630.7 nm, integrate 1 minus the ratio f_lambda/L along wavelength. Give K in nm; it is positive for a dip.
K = 0.09 nm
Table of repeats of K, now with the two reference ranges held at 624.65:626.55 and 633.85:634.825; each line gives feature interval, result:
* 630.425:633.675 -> -0.01 nm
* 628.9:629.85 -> 0.04 nm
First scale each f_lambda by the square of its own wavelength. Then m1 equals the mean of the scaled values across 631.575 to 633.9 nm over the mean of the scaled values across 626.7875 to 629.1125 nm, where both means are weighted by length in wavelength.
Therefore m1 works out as 1.40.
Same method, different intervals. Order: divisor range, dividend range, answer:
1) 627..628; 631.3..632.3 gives 1.43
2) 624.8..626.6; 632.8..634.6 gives 1.66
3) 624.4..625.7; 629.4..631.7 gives 1.49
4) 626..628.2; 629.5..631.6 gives 1.25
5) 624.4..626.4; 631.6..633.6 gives 1.65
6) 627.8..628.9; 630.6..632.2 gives 1.28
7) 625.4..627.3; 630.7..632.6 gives 1.45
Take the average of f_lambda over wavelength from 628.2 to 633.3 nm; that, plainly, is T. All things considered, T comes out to 13.7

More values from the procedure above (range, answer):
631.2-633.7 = 15.4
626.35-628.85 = 11.1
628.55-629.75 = 12.1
